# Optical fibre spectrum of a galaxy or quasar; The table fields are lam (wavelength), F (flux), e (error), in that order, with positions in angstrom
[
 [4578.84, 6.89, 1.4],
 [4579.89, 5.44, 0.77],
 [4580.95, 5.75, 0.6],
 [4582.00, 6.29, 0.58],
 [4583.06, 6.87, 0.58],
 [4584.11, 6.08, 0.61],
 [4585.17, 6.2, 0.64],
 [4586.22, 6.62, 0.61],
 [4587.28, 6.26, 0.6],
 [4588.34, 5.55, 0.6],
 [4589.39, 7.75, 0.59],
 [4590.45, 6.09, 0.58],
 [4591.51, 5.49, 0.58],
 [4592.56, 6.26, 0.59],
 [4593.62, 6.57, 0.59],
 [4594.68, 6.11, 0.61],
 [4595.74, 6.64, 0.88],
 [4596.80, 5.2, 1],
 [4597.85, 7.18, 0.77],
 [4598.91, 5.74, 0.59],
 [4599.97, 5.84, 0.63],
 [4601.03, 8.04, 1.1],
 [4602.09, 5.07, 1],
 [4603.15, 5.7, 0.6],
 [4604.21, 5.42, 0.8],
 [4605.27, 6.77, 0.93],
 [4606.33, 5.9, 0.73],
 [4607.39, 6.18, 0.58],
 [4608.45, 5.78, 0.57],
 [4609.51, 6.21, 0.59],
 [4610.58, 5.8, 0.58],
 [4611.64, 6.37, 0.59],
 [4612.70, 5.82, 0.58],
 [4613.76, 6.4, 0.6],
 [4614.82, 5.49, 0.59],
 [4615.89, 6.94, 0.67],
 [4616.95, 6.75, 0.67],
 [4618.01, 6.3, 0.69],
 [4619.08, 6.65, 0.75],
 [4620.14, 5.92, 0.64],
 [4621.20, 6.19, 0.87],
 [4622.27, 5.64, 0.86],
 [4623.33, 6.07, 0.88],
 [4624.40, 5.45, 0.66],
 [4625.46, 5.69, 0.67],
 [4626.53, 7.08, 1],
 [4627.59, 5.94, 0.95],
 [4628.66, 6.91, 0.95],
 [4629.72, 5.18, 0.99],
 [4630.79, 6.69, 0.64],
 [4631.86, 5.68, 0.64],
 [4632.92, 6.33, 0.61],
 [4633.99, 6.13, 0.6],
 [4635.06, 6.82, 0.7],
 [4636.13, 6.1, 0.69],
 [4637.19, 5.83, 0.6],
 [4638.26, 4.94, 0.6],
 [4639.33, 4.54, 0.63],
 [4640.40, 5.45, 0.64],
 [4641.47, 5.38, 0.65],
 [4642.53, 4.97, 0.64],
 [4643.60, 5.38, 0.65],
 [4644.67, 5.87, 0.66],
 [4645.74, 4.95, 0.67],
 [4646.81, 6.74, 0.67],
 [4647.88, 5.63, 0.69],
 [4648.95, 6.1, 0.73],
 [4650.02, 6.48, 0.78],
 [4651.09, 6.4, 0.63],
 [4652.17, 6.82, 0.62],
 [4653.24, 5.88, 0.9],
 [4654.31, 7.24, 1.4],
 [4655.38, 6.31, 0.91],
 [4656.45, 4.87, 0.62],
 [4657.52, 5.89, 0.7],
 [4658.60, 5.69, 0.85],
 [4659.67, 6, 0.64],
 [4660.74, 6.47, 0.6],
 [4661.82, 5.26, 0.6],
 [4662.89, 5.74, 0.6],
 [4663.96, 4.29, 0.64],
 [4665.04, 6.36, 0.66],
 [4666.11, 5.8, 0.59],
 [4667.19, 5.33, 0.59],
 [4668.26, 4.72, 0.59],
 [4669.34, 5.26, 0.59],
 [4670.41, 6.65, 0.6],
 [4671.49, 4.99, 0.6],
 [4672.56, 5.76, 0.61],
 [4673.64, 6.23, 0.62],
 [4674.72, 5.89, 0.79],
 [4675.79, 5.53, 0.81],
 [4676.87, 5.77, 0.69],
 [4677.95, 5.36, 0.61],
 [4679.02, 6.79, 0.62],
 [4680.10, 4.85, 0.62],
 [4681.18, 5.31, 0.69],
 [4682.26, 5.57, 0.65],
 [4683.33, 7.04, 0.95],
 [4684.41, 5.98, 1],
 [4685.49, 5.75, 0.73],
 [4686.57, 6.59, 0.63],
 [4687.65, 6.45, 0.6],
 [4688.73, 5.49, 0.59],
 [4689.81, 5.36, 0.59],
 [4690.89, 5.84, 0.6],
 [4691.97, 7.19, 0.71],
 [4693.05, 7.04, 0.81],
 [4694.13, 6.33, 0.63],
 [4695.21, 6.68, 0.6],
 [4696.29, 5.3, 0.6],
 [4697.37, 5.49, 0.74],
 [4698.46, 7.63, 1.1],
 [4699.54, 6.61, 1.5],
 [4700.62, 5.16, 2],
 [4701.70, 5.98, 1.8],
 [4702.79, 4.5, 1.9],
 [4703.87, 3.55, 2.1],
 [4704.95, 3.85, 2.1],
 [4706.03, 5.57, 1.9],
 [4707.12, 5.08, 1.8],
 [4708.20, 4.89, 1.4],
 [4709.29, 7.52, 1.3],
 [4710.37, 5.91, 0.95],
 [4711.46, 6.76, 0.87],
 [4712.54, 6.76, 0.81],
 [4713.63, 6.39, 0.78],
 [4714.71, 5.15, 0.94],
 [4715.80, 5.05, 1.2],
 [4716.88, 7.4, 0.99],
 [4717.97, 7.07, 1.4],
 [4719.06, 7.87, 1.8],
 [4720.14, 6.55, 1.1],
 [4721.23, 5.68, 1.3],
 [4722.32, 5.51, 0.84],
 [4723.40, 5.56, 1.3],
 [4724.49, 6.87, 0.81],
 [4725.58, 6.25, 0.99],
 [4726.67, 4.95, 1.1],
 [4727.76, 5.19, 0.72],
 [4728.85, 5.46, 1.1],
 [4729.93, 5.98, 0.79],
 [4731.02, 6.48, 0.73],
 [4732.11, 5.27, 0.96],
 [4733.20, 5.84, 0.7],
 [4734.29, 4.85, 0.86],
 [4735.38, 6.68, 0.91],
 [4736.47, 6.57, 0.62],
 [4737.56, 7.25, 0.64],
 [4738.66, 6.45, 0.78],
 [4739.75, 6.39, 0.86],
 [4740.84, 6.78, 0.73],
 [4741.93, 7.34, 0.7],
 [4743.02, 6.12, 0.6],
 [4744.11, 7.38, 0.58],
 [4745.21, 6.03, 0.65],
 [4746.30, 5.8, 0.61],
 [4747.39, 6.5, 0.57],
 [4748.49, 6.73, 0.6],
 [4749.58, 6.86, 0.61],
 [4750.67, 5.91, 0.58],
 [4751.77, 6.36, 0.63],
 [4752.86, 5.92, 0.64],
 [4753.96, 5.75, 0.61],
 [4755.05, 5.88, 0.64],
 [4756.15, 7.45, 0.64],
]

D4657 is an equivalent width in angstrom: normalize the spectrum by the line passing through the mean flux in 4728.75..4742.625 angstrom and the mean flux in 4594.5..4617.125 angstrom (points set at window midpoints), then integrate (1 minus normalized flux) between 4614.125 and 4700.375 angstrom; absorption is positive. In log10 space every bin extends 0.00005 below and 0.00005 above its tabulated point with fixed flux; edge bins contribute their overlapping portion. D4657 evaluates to 3.5 angstrom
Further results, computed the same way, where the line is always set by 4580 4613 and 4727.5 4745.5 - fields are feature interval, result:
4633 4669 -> 2.5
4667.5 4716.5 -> 3.3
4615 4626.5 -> 0.0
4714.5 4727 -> 0.1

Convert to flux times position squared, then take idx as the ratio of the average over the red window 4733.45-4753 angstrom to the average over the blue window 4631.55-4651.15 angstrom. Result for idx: 1.2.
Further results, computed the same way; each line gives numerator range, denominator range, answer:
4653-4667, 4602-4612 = 1.00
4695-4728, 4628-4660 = 1.03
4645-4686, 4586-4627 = 0.97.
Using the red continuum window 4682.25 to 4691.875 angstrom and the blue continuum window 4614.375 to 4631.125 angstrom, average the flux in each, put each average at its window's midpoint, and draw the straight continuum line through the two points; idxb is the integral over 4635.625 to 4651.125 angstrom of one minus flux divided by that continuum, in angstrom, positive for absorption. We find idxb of 1.3 angstrom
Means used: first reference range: 6.18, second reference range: 6.09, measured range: 5.63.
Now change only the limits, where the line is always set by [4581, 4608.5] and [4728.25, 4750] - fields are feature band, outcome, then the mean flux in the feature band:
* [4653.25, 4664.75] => 0.9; 5.79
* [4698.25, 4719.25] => 1.4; 5.88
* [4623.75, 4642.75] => 1.2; 5.86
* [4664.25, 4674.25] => 1.0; 5.64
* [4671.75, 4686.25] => 1.1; 5.83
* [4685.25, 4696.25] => 0.1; 6.24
